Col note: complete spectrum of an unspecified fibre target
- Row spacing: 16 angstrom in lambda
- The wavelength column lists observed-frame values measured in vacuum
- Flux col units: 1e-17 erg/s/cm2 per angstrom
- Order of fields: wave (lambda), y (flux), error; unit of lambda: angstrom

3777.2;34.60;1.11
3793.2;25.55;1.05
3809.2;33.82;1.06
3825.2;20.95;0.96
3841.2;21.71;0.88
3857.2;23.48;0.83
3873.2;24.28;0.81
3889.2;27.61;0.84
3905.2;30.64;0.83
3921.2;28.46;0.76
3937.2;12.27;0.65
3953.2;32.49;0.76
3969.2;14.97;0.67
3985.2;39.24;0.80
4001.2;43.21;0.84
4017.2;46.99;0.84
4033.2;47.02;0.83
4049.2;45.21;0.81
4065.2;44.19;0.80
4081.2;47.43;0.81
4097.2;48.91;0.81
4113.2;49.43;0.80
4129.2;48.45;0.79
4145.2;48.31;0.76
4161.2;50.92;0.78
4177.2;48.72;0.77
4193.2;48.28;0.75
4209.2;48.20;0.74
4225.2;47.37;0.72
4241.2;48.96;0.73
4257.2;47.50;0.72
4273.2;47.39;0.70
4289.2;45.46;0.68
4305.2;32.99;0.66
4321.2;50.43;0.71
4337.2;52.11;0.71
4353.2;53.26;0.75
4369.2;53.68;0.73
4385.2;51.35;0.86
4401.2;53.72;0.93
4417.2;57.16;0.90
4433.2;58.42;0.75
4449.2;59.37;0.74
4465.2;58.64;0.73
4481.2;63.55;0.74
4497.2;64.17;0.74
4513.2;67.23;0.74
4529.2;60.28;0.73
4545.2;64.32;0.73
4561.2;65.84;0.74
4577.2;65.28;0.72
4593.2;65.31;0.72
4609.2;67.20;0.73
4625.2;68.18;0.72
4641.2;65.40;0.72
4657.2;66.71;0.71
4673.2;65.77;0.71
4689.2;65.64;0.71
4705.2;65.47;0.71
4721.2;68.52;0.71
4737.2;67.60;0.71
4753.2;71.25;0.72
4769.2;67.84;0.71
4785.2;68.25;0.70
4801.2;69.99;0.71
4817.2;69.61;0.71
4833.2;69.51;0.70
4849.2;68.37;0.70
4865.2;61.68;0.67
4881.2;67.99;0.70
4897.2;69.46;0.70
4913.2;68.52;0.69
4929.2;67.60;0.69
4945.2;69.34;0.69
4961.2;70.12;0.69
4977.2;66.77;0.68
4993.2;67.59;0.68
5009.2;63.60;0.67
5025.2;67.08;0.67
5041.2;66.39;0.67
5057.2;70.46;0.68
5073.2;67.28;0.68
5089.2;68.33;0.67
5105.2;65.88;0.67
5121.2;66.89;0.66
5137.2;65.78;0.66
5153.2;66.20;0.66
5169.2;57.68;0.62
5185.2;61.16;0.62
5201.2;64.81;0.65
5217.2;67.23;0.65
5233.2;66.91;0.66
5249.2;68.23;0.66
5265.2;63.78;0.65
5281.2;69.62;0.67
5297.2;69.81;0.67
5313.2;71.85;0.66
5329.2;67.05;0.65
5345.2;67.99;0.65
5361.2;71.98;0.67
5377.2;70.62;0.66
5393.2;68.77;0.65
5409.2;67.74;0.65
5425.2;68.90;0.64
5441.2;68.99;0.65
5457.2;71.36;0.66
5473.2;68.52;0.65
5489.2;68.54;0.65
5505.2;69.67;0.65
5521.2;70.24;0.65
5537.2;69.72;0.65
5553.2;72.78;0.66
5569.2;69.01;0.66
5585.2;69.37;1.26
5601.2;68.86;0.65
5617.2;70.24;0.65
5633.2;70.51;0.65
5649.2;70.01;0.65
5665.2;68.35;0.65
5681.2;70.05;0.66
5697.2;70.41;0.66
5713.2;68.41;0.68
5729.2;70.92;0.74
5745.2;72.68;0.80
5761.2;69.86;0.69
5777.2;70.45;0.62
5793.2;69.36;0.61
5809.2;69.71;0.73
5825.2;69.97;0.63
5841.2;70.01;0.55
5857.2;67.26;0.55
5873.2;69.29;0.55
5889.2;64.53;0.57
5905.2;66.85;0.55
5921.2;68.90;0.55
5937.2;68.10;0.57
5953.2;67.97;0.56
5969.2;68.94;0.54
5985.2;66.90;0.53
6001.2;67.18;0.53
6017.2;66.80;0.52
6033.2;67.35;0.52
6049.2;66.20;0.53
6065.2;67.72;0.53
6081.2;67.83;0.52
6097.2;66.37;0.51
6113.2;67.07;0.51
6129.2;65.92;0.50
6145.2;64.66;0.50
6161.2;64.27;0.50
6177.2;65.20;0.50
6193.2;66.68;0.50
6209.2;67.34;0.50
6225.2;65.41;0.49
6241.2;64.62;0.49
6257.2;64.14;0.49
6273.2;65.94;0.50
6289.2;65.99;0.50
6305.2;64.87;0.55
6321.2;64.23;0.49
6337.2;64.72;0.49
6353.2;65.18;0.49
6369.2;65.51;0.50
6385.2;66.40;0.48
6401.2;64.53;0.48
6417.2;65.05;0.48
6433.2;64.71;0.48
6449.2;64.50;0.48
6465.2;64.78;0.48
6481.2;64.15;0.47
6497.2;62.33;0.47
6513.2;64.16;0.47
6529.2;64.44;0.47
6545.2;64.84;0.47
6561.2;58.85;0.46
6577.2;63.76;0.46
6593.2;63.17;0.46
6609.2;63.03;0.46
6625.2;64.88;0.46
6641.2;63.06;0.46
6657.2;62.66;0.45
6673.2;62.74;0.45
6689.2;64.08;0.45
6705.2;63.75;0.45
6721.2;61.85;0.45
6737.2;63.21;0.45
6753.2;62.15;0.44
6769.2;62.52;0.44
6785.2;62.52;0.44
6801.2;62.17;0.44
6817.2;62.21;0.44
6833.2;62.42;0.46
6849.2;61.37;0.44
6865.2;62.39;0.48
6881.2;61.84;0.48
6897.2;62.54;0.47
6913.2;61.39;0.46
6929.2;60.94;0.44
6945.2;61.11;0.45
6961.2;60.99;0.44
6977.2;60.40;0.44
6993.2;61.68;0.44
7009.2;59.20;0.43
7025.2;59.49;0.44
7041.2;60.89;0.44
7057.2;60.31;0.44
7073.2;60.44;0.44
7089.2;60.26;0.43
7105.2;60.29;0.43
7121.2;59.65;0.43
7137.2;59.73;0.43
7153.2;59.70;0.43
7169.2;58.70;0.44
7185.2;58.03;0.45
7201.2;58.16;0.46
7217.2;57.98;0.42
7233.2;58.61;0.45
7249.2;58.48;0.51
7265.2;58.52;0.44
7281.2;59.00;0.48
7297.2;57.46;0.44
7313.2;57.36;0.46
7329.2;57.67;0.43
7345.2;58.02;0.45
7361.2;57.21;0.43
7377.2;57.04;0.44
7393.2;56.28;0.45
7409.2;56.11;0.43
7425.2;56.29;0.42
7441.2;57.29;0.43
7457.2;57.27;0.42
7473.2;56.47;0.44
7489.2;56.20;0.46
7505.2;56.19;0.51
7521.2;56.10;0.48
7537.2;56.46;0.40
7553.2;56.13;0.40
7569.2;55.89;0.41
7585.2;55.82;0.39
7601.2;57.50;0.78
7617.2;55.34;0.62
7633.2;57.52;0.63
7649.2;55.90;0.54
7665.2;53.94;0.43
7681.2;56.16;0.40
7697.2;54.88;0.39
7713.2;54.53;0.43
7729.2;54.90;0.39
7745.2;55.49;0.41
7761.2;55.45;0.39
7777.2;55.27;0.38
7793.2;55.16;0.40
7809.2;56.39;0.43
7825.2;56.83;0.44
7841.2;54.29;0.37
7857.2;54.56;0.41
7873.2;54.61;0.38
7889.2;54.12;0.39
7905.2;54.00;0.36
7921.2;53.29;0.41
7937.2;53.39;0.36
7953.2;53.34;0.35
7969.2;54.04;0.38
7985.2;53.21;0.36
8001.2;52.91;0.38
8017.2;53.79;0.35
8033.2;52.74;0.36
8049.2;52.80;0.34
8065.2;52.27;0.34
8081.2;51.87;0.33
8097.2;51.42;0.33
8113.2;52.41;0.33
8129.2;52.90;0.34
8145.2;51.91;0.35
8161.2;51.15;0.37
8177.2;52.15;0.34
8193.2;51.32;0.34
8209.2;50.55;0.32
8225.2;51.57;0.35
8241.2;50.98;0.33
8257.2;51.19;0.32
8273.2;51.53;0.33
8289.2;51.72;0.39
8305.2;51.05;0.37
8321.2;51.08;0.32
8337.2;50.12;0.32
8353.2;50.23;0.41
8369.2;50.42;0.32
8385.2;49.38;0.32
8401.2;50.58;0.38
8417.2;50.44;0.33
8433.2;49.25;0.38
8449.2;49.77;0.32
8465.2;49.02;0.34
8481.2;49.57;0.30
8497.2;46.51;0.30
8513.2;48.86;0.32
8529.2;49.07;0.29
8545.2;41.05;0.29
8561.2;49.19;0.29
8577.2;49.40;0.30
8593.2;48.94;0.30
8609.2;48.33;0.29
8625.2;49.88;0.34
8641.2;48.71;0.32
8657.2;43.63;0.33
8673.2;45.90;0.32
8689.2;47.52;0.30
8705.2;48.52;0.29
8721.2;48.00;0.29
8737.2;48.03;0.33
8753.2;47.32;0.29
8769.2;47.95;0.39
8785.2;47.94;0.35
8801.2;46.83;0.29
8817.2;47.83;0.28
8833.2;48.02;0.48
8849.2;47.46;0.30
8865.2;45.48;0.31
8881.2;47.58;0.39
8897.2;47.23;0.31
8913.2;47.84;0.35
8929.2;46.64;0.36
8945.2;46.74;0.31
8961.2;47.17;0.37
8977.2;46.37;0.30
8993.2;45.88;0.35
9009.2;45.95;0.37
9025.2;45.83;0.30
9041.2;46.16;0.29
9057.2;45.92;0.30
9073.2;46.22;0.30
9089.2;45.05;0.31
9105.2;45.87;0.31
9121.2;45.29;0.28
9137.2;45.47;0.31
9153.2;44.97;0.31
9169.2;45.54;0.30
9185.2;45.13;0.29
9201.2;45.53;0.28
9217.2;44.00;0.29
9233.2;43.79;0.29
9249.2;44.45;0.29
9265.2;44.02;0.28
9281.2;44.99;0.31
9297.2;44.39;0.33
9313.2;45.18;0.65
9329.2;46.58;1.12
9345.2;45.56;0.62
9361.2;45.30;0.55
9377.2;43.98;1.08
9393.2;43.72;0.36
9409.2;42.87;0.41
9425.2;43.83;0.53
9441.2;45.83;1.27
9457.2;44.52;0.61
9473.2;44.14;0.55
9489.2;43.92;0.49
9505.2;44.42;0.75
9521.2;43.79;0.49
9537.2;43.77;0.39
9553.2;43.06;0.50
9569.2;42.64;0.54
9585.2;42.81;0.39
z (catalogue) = 0.000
